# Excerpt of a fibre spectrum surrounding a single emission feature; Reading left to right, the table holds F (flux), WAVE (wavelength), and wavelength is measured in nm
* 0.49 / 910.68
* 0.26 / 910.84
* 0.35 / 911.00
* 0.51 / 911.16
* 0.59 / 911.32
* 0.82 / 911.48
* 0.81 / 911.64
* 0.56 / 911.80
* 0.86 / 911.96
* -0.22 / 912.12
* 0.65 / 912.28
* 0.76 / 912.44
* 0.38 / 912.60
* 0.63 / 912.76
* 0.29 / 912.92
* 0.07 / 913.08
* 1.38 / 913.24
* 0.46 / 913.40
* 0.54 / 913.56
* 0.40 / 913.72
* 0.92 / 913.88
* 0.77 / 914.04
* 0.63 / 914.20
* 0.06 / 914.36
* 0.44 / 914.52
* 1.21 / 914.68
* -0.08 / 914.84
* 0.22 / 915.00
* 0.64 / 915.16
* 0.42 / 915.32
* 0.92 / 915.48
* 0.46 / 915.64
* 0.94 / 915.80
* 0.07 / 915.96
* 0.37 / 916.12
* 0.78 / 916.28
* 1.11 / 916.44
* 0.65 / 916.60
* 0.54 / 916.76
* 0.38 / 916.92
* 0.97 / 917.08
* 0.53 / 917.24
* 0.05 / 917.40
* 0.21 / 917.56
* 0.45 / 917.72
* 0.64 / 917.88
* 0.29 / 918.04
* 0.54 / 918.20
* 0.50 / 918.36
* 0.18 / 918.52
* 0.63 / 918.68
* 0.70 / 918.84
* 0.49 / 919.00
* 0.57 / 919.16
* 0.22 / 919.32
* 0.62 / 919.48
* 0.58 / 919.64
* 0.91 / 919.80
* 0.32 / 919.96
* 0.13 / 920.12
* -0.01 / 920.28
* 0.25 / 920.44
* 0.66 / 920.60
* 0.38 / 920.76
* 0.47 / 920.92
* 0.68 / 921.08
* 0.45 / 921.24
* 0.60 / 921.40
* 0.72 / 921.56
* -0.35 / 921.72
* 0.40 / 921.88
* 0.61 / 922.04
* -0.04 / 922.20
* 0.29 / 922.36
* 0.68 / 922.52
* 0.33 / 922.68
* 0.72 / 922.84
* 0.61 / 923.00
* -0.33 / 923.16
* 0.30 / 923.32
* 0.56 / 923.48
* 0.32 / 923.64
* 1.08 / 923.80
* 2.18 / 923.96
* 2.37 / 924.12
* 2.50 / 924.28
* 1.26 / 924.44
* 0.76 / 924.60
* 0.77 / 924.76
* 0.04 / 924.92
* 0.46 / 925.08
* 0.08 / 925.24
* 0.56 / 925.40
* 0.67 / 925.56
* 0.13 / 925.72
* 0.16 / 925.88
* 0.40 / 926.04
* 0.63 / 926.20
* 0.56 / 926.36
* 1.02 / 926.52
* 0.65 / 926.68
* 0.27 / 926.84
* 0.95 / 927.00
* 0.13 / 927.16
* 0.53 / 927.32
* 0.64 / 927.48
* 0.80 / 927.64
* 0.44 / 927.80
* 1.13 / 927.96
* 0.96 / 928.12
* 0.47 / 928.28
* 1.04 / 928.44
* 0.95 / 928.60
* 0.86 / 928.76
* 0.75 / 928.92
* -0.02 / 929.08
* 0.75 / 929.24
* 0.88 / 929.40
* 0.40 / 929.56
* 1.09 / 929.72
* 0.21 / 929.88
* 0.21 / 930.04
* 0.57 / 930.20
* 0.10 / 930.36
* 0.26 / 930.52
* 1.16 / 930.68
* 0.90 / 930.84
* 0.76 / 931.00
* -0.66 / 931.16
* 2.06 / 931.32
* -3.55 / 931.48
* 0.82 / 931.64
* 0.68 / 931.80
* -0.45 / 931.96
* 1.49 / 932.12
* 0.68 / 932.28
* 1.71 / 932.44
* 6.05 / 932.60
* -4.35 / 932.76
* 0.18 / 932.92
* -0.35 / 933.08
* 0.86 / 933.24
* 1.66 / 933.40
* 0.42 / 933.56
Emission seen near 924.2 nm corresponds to H-beta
